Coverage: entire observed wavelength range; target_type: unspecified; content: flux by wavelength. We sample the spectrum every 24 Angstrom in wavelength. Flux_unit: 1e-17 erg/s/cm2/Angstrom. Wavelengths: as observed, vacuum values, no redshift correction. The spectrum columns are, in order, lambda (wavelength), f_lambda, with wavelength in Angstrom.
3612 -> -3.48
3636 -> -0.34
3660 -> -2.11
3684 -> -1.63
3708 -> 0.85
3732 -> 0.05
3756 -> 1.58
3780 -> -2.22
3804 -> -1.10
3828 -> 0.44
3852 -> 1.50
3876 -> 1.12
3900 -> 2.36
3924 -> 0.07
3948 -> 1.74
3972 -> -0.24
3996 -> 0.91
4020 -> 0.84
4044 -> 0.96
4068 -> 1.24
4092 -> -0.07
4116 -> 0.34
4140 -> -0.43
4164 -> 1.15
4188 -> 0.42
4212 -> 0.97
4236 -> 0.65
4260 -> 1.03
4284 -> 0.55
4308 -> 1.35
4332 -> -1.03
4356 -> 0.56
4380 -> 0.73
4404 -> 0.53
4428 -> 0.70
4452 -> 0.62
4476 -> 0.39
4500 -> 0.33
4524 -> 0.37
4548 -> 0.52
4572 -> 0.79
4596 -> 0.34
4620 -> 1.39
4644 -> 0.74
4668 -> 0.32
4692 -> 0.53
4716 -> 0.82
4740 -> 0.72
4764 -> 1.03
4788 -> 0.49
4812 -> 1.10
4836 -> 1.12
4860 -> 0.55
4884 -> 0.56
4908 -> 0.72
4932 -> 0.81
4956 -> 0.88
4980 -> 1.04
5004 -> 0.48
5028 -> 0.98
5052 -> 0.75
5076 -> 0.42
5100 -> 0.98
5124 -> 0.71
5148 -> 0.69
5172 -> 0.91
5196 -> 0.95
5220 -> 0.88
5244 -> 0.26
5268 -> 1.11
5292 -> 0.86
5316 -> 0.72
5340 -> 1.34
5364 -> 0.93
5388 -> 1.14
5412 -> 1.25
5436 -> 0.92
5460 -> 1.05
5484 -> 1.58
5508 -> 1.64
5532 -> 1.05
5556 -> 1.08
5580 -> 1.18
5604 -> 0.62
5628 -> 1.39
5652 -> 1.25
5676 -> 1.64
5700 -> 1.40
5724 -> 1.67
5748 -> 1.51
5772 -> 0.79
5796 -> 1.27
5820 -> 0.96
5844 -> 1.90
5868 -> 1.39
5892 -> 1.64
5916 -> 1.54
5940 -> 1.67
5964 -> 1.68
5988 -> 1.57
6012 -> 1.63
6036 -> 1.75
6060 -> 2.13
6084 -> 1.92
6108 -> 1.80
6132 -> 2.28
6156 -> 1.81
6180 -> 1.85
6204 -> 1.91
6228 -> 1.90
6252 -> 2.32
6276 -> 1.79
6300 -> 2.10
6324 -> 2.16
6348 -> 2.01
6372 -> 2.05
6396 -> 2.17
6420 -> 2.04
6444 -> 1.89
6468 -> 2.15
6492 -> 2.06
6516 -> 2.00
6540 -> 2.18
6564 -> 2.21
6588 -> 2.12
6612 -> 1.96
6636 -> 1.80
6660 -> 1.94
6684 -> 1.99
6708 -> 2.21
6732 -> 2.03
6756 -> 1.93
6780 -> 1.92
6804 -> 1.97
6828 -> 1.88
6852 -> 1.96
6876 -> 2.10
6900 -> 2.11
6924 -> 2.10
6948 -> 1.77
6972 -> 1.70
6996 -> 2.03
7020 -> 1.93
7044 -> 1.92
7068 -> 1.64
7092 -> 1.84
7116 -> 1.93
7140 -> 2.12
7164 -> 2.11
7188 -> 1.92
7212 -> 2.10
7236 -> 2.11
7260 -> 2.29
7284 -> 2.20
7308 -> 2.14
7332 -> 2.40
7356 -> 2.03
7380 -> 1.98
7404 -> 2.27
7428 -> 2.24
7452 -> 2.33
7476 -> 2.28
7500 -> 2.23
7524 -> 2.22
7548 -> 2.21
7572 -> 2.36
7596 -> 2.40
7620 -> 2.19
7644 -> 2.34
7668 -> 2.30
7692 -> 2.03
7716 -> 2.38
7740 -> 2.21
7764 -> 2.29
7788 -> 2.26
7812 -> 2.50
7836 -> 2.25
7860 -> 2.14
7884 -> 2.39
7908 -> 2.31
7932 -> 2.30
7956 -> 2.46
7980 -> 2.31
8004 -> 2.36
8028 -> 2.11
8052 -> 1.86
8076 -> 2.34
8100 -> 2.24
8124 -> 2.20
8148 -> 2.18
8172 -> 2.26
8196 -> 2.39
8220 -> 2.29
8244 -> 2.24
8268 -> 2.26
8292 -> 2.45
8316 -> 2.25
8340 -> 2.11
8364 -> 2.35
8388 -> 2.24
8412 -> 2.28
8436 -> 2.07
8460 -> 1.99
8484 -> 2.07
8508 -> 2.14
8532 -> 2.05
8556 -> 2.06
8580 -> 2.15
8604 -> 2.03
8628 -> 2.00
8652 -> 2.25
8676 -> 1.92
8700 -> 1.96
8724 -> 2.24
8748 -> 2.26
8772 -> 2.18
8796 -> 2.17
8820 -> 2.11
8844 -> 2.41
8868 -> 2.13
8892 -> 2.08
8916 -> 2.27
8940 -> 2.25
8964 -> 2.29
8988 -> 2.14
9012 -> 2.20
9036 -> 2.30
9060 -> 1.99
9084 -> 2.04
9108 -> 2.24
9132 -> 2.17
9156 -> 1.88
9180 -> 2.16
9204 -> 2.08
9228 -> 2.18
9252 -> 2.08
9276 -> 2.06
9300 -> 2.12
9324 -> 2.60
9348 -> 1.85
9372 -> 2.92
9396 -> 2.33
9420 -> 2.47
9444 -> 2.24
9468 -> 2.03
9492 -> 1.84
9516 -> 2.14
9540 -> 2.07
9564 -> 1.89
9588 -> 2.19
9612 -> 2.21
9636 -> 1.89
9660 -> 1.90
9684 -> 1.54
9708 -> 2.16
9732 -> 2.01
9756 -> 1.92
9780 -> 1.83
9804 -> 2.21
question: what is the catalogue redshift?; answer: 0.365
